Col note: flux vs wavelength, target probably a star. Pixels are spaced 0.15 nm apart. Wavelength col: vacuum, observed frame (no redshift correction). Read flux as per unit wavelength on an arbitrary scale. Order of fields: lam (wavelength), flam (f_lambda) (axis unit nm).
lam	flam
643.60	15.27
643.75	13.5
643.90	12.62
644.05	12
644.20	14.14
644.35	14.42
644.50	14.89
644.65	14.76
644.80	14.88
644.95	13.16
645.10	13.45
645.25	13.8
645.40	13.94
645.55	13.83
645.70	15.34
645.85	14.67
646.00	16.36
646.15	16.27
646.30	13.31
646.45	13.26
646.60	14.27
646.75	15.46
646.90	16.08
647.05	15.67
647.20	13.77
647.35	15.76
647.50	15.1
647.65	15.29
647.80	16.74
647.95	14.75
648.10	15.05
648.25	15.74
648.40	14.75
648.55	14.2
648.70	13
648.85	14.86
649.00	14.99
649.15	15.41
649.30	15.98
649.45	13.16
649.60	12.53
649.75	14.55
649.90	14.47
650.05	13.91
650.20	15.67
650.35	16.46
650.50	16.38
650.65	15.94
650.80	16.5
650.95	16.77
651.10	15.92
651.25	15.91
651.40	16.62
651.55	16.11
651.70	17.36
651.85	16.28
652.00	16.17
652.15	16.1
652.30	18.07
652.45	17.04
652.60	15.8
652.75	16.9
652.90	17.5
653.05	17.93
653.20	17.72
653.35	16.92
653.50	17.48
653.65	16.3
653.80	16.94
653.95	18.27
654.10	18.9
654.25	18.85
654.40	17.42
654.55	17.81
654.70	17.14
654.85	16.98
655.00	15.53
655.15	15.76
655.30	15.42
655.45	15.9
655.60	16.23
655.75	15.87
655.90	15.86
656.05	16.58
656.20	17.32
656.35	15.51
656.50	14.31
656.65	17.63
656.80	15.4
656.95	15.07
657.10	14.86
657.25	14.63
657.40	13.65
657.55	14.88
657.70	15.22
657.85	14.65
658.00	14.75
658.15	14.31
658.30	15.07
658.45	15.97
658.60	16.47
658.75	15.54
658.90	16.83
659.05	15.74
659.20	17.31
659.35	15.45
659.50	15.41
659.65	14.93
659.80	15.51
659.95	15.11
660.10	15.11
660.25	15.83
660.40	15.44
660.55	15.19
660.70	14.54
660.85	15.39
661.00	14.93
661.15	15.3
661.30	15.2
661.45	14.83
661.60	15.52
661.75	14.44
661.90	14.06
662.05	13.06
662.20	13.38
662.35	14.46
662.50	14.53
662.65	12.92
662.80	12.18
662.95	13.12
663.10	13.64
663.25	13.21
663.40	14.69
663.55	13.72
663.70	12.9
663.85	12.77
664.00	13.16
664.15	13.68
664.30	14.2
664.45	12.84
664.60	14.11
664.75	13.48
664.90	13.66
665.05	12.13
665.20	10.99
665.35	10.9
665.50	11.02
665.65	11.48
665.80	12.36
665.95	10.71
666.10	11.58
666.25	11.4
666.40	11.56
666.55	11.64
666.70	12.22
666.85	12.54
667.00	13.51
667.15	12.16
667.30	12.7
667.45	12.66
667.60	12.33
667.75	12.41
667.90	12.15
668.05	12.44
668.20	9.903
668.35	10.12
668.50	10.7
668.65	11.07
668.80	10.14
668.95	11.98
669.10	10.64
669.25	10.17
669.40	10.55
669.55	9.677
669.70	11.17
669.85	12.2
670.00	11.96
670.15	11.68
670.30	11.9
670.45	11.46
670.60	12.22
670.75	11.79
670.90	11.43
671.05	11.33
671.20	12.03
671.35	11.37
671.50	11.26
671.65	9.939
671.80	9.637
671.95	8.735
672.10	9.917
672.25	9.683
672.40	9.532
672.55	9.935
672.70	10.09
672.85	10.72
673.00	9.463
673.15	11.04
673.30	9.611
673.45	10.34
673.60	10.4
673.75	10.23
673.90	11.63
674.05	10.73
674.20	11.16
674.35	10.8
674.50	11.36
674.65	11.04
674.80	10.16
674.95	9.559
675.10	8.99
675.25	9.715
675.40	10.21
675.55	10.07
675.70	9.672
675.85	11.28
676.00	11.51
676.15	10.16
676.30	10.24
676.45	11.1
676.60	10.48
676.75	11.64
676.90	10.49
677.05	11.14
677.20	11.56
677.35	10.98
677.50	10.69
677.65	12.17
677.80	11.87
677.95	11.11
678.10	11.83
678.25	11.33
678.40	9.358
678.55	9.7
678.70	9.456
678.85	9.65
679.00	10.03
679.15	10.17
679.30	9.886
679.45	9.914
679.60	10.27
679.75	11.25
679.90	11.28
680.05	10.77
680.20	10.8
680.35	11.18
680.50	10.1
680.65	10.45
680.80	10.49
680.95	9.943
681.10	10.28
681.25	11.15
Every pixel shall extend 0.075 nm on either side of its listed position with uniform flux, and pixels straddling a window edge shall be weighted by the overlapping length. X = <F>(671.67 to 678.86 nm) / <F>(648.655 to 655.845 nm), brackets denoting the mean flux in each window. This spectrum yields 0.6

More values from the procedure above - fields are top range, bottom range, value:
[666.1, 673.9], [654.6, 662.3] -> 0.72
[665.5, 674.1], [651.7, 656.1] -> 0.66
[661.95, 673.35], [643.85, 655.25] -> 0.76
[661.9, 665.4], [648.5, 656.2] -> 0.82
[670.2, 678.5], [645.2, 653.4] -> 0.69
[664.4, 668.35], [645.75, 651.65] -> 0.80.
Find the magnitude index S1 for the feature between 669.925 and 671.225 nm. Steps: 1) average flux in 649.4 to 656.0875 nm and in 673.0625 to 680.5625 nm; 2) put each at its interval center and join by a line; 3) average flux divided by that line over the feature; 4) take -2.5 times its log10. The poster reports 0.033 mag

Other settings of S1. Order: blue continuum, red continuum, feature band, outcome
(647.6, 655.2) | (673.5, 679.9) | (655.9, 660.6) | -0.061 mag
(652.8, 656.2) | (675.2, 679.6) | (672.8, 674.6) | 0.097 mag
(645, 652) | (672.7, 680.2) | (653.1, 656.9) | -0.187 mag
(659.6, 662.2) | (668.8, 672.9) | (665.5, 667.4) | 0.059 mag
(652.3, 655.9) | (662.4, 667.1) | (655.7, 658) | 0.033 mag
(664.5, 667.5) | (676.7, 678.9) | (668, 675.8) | 0.085 mag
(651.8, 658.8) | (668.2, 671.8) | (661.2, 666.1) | 0.012 mag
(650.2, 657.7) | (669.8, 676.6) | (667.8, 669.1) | 0.095 mag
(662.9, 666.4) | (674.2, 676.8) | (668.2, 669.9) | 0.103 mag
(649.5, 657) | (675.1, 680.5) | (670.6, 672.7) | 0.147 mag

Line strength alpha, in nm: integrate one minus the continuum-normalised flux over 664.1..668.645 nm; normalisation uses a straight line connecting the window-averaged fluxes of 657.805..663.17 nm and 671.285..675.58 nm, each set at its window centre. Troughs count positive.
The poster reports 0.246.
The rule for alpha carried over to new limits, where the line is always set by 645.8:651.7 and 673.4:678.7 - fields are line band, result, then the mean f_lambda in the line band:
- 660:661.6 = -0.24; 15.2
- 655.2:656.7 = -0.22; 16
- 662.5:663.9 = -0.06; 13.3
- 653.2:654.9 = -0.38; 17.6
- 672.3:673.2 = 0.09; 10.1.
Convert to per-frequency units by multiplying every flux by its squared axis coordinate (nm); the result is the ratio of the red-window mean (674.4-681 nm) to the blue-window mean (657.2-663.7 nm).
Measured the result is 0.75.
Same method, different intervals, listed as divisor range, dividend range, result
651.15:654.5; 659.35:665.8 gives 0.84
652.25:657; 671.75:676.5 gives 0.65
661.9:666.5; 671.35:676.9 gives 0.83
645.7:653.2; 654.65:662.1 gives 1.02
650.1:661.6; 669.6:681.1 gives 0.70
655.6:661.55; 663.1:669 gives 0.81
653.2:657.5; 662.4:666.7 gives 0.79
